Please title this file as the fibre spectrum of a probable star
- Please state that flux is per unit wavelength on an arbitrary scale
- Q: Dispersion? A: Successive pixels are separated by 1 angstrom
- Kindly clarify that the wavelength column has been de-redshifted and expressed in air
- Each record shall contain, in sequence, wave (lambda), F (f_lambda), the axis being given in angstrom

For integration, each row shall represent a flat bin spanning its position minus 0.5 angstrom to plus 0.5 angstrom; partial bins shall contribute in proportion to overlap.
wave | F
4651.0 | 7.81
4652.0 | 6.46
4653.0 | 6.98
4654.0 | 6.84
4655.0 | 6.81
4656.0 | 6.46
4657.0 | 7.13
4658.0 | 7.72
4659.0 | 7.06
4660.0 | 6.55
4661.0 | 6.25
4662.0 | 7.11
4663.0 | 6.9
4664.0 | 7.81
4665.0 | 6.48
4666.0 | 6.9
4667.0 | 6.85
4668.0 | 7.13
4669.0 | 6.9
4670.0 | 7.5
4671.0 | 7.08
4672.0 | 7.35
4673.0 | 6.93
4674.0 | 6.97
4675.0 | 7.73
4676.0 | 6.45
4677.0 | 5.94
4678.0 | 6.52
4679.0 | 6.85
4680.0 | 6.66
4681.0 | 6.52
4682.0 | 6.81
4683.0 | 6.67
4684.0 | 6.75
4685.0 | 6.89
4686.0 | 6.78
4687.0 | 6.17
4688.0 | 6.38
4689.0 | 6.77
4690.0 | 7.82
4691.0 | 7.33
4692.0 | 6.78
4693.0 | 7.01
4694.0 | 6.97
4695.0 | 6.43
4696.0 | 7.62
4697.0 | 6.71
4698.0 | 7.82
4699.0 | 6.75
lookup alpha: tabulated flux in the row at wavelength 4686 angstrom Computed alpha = 6.78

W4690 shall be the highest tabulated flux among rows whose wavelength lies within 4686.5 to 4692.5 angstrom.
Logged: 7.82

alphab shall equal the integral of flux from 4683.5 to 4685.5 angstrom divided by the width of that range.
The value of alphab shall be 6.82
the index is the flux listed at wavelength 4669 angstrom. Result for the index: 6.9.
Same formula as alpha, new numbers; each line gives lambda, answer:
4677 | 5.94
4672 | 7.35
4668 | 7.13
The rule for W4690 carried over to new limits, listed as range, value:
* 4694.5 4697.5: 7.62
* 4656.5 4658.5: 7.72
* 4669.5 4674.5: 7.5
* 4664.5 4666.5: 6.9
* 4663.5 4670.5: 7.81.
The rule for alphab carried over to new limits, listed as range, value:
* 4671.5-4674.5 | 7.08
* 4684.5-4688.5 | 6.55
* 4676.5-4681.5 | 6.5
